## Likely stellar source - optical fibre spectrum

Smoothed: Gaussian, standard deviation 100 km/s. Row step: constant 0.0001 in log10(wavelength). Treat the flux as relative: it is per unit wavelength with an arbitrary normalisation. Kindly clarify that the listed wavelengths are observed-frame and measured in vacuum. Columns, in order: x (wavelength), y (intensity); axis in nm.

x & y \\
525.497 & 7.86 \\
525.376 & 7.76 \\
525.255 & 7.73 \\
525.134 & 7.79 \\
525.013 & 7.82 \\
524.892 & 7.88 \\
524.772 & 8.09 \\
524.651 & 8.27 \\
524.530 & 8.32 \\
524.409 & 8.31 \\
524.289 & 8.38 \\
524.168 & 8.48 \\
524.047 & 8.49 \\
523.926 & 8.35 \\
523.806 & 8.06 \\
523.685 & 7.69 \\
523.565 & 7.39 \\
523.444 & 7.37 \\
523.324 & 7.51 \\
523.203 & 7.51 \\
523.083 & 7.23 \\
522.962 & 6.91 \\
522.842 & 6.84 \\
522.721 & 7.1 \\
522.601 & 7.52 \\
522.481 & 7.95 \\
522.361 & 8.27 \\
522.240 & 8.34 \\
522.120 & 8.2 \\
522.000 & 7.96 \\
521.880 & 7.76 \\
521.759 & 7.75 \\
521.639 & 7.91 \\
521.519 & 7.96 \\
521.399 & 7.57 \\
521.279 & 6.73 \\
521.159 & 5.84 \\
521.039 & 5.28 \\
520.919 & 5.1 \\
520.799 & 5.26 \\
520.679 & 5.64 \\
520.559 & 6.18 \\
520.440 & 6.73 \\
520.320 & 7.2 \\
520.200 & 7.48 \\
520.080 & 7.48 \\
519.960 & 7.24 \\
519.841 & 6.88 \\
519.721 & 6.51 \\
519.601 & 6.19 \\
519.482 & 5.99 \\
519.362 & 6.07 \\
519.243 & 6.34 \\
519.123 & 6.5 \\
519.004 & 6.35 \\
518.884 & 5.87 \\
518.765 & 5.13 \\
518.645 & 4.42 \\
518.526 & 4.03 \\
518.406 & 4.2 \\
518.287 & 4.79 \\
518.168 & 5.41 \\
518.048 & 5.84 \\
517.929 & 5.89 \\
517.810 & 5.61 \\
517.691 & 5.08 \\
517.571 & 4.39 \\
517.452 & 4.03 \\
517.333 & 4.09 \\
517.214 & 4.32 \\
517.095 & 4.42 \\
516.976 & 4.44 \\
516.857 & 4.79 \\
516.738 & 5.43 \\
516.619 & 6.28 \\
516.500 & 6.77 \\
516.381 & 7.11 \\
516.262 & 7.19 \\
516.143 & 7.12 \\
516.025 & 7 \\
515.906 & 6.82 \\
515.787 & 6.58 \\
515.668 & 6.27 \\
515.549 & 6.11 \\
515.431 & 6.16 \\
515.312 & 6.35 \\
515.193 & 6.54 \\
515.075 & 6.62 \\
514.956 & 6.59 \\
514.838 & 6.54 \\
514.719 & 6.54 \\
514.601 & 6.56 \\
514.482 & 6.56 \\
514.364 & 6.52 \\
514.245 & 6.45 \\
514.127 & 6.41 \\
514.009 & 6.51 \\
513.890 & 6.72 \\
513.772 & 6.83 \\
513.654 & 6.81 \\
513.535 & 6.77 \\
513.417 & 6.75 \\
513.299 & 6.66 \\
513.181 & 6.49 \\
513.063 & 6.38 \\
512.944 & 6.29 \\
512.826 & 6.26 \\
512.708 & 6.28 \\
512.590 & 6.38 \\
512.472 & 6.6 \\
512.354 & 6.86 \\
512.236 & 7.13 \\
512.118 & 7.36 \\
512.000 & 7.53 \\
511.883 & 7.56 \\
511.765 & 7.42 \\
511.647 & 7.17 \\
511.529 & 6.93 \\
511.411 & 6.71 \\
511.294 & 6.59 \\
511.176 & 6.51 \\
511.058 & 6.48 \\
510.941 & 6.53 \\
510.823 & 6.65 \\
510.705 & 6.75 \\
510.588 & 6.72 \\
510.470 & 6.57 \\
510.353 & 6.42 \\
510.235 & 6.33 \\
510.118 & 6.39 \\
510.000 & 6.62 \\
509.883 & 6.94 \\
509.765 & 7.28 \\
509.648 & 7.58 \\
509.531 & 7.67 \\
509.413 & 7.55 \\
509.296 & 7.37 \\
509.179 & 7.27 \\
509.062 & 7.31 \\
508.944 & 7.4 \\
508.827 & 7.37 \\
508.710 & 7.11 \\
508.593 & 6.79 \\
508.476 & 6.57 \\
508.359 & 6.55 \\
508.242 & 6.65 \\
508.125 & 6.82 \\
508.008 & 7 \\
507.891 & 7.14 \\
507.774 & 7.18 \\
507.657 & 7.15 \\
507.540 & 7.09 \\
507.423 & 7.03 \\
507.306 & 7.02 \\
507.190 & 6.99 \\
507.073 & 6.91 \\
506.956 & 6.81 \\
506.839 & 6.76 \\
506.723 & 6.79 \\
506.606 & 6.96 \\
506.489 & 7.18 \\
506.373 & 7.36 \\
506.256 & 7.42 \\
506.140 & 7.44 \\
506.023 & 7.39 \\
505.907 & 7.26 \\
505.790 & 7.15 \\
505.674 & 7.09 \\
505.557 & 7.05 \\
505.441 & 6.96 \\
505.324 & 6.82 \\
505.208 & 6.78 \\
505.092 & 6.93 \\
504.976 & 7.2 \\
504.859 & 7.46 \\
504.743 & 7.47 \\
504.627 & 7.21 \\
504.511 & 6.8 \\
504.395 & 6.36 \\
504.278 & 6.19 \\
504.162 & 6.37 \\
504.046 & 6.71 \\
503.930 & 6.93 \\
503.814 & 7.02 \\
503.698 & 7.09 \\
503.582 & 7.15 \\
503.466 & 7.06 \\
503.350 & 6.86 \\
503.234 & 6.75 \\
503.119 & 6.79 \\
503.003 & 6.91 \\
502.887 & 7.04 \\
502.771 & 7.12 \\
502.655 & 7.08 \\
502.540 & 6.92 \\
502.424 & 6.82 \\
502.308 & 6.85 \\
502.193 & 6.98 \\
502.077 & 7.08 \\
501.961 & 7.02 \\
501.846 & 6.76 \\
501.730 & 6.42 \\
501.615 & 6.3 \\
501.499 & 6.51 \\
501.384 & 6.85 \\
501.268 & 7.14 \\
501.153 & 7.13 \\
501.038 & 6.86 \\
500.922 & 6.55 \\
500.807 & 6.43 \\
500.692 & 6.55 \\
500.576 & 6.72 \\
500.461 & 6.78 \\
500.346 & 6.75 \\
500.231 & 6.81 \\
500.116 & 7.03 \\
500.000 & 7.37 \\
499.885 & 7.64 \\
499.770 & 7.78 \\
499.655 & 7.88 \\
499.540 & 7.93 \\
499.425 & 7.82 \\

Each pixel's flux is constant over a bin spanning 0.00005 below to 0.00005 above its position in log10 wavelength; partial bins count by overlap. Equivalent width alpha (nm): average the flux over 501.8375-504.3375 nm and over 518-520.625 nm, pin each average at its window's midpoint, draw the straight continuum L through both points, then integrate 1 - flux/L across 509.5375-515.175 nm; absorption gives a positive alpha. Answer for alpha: -0.28 nm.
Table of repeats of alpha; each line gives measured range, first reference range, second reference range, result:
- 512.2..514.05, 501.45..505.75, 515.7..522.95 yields -0.03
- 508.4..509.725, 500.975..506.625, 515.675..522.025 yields -0.12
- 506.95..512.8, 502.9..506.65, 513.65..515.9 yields -0.16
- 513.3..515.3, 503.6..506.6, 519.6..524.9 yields 0.17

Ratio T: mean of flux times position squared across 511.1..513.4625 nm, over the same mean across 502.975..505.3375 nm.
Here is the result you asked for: 1.0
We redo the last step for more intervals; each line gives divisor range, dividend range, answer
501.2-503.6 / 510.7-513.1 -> 1.02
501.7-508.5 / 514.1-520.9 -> 0.90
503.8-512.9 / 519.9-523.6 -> 1.08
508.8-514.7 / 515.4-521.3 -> 0.88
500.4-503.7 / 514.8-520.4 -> 0.92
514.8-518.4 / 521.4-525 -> 1.39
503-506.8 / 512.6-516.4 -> 0.98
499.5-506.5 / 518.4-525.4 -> 1.09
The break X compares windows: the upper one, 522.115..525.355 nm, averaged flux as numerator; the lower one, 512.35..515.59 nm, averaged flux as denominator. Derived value 1.2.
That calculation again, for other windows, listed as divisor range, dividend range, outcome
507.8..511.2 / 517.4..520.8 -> 0.84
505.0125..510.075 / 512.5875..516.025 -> 0.92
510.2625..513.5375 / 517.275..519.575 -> 0.78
